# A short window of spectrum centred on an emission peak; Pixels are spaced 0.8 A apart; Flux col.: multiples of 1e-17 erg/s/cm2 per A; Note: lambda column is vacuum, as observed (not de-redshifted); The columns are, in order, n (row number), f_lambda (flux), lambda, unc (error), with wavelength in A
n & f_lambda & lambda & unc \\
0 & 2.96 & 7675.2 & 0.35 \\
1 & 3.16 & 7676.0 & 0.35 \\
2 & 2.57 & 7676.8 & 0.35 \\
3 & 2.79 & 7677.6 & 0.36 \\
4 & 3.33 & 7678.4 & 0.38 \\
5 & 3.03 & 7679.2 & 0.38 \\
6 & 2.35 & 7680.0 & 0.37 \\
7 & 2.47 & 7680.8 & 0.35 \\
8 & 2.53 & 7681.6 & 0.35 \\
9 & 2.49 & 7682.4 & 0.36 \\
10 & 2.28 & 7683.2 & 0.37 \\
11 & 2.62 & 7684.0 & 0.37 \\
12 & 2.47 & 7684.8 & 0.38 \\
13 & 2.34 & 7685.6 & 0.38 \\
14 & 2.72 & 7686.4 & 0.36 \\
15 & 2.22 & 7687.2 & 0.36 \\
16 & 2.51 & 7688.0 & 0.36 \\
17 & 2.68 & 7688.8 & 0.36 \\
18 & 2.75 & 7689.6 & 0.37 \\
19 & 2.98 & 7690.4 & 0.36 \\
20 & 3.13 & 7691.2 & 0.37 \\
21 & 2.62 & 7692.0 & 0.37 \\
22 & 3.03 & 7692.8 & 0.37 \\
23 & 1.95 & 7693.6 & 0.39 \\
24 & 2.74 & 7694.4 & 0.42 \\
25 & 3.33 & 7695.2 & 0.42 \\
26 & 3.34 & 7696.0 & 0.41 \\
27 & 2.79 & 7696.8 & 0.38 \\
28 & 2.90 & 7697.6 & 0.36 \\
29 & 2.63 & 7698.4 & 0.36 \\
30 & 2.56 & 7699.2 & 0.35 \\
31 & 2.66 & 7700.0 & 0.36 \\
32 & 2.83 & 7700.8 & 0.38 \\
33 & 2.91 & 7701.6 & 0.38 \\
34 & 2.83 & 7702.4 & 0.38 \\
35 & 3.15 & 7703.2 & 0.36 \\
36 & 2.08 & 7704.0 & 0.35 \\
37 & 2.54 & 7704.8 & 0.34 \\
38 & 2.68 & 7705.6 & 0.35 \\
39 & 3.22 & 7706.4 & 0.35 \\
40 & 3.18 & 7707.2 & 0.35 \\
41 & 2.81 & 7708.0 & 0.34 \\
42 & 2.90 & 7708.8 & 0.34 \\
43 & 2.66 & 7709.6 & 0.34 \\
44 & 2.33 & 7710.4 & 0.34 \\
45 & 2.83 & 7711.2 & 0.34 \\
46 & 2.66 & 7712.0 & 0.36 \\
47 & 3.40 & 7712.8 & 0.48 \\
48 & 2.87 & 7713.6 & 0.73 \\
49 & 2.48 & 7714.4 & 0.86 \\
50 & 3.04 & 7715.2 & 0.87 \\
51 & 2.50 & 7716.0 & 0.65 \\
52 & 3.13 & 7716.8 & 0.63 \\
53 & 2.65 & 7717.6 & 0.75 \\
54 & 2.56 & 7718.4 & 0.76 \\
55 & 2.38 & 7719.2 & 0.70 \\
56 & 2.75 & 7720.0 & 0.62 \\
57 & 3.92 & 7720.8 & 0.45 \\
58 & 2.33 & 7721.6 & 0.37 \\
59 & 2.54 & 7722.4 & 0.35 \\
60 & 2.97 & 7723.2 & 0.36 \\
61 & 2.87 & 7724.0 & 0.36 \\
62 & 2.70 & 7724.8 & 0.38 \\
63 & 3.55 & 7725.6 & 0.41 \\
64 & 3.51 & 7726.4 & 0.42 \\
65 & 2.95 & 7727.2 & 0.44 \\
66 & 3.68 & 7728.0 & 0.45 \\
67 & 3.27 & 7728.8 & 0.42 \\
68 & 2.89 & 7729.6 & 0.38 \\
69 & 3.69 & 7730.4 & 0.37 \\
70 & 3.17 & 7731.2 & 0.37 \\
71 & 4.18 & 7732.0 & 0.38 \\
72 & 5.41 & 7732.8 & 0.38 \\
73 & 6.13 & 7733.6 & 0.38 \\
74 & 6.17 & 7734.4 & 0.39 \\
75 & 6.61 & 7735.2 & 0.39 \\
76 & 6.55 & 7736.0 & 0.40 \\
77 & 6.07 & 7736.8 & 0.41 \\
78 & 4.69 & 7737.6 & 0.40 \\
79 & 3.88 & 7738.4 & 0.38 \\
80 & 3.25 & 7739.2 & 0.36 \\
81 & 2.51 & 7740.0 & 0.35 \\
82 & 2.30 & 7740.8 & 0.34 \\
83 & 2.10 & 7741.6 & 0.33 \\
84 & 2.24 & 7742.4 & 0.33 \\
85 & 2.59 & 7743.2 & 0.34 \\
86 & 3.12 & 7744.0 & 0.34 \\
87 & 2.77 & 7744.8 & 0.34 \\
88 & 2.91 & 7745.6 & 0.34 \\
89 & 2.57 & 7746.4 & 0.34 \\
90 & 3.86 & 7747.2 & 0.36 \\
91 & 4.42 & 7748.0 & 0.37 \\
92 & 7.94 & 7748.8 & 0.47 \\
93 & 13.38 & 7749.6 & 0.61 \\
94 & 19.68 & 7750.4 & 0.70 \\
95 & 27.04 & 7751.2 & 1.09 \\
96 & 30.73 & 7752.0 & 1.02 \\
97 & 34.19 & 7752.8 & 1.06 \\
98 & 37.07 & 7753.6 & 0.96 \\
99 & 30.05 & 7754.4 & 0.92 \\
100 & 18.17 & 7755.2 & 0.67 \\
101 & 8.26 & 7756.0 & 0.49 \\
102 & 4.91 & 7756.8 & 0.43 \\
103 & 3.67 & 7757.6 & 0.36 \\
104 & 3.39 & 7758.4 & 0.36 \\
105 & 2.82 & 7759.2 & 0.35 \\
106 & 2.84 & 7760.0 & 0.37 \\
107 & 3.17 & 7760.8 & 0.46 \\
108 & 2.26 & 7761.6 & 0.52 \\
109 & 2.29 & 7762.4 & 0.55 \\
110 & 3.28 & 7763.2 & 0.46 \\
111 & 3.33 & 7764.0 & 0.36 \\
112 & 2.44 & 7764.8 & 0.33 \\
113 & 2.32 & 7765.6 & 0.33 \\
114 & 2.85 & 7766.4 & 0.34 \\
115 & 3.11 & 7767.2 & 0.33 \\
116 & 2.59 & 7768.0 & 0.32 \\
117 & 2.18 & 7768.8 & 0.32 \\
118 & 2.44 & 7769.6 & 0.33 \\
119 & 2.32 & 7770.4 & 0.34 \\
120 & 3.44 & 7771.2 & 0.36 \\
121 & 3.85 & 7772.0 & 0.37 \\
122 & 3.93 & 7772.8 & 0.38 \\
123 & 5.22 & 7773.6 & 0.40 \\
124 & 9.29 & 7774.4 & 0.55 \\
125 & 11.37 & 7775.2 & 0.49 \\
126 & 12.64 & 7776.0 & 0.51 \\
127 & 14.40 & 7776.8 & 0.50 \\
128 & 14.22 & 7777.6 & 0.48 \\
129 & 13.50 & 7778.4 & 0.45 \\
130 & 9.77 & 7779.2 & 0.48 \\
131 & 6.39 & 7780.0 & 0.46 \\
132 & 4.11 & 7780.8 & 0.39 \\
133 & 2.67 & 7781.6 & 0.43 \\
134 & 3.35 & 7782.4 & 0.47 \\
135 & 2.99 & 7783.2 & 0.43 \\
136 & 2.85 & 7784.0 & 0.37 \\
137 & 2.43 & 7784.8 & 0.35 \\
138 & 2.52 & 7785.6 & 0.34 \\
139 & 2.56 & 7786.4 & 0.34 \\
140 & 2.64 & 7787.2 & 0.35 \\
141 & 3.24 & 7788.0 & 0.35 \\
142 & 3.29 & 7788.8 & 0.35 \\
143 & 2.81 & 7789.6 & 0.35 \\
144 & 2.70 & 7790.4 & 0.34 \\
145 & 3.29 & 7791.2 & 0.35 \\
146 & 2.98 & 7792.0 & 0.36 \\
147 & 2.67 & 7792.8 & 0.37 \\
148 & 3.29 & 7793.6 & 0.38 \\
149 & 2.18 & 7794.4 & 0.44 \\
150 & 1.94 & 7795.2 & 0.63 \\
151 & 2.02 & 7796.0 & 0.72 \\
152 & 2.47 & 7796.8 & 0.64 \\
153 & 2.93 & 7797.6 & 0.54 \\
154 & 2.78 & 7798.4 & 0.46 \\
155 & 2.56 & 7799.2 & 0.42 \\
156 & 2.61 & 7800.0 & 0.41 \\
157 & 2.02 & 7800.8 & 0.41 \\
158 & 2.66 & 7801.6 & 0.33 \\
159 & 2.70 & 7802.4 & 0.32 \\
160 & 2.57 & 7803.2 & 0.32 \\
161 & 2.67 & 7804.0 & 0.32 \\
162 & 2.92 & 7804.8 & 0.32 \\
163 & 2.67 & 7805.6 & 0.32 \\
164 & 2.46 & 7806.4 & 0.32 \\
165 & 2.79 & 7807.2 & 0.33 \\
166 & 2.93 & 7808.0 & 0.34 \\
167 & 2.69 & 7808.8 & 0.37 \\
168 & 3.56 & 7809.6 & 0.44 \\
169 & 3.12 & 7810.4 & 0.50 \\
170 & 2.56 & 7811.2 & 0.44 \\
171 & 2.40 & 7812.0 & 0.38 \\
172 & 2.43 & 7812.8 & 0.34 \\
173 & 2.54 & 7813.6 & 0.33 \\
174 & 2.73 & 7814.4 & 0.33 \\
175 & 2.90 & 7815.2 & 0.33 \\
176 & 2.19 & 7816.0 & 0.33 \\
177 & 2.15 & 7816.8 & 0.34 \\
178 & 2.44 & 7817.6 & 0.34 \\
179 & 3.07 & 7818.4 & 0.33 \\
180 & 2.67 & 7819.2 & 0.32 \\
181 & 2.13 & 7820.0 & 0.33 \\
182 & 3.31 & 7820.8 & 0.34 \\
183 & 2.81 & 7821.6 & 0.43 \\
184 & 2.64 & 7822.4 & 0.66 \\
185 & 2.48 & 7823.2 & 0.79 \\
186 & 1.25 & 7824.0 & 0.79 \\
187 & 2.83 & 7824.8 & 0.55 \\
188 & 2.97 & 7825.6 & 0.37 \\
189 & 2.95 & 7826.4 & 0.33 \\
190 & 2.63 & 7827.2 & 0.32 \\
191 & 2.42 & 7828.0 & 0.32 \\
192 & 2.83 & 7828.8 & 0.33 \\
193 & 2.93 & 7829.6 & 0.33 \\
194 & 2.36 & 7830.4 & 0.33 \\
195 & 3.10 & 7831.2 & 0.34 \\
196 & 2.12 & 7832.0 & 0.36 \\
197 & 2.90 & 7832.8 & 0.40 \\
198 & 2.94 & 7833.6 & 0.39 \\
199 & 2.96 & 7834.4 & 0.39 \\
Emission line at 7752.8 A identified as H-alpha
